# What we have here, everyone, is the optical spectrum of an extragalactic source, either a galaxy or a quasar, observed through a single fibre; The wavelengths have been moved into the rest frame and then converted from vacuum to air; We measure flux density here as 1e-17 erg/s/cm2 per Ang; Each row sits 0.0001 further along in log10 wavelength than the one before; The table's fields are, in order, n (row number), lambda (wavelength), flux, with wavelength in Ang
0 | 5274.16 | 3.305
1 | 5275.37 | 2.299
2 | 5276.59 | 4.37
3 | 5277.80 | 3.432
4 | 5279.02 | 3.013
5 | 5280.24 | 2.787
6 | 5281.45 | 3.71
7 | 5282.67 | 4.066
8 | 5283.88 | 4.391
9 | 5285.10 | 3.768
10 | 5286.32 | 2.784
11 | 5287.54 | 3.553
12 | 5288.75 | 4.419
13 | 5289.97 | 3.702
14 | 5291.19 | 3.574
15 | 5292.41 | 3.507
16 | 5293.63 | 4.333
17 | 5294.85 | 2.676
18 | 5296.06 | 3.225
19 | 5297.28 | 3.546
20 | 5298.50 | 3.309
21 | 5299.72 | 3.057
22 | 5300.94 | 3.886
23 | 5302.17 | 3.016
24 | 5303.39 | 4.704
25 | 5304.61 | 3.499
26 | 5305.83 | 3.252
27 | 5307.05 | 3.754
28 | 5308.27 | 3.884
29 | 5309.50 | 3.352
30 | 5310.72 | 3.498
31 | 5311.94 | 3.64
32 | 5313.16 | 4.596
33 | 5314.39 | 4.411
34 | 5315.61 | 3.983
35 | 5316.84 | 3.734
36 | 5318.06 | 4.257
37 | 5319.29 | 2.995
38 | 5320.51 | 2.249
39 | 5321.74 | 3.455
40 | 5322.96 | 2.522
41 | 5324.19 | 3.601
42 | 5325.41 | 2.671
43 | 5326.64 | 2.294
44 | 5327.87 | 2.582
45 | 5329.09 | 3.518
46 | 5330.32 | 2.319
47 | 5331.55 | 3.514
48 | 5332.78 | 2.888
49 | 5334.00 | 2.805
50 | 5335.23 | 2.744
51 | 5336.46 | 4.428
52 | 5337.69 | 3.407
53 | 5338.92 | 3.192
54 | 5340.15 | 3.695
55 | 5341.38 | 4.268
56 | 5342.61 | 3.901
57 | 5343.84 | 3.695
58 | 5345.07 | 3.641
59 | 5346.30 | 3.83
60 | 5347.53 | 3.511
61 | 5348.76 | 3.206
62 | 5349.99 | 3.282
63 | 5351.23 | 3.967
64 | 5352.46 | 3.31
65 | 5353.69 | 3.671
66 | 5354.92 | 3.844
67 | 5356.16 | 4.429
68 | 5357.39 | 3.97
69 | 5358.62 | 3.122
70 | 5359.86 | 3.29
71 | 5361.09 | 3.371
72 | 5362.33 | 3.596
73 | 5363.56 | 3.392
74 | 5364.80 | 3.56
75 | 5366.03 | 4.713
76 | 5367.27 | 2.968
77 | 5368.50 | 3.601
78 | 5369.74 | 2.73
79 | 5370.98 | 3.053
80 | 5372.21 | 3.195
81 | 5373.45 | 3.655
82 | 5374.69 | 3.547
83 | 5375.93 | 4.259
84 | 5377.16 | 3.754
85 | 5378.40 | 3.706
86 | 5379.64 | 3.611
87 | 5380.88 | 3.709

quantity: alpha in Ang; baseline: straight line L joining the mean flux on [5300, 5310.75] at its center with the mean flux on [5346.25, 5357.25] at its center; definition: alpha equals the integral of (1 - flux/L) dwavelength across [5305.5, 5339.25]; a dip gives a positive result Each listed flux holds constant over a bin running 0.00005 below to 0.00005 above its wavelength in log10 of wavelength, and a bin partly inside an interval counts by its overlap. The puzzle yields 2.9 Ang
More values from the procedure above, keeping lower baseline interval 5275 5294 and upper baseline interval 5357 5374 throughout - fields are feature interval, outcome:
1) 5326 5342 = 1.4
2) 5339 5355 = -0.8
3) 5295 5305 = 0.2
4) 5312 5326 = 0.1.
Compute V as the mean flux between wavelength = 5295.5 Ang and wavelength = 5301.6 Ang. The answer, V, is 3.4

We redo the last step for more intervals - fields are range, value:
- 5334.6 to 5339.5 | 3.44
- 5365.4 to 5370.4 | 3.5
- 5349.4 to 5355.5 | 3.61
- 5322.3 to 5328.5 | 2.75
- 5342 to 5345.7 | 3.75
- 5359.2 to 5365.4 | 3.44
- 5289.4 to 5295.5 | 3.56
